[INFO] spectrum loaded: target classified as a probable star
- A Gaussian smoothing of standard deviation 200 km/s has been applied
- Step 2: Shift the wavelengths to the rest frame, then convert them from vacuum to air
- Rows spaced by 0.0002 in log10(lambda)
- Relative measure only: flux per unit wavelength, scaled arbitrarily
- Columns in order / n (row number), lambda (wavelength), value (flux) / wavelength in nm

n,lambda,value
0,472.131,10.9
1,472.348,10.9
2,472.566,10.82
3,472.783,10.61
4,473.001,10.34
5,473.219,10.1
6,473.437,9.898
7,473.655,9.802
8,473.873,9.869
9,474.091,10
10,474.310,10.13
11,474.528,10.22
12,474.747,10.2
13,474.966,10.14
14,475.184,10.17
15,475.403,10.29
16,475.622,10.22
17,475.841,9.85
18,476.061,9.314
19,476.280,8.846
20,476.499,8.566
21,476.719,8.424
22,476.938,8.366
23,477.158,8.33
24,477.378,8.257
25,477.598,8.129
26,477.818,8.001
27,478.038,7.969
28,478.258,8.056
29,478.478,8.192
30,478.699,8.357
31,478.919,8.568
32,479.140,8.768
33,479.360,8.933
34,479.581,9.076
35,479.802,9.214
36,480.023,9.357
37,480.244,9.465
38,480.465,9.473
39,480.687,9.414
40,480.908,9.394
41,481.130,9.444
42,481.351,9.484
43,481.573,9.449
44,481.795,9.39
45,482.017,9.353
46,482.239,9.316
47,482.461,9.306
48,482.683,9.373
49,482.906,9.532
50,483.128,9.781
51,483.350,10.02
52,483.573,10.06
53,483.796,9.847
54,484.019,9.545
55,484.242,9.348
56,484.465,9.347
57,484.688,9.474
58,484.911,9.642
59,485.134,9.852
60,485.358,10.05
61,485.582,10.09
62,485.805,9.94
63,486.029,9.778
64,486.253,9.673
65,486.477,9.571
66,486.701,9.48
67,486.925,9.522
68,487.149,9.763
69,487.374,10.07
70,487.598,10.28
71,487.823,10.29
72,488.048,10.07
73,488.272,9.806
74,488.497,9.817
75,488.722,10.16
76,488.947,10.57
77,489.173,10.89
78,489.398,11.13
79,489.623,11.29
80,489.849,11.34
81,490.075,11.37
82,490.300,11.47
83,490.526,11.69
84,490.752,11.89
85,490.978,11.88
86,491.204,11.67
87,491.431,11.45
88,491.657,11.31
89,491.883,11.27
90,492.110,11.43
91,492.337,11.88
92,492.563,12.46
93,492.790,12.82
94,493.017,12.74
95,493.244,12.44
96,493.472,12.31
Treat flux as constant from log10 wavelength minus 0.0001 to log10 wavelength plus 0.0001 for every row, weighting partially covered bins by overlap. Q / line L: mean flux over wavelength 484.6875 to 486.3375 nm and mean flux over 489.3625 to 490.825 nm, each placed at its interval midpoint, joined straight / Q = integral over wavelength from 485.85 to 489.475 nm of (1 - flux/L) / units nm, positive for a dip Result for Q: 0.19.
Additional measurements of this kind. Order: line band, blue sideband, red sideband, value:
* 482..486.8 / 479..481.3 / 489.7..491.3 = 0.26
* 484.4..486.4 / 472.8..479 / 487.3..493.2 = 0.15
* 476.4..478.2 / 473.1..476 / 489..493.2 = 0.36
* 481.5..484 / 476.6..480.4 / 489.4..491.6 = 0.01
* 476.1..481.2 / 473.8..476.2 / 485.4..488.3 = 0.64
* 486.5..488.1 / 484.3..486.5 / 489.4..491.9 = 0.07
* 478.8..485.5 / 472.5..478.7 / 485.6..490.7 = 0.31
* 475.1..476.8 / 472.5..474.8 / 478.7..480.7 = 0.05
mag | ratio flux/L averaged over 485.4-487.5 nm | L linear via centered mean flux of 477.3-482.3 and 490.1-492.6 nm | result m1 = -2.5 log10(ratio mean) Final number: 0.08 mag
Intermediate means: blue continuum 8.92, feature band 9.78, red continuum 11.6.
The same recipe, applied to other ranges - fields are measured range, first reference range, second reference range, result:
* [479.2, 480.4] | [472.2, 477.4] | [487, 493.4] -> 0.11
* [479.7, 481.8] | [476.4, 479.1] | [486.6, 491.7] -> -0.06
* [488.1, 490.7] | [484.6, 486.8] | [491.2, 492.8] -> 0.00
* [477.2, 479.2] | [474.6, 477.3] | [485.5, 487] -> 0.15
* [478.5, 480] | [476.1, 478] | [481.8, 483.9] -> 0.00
